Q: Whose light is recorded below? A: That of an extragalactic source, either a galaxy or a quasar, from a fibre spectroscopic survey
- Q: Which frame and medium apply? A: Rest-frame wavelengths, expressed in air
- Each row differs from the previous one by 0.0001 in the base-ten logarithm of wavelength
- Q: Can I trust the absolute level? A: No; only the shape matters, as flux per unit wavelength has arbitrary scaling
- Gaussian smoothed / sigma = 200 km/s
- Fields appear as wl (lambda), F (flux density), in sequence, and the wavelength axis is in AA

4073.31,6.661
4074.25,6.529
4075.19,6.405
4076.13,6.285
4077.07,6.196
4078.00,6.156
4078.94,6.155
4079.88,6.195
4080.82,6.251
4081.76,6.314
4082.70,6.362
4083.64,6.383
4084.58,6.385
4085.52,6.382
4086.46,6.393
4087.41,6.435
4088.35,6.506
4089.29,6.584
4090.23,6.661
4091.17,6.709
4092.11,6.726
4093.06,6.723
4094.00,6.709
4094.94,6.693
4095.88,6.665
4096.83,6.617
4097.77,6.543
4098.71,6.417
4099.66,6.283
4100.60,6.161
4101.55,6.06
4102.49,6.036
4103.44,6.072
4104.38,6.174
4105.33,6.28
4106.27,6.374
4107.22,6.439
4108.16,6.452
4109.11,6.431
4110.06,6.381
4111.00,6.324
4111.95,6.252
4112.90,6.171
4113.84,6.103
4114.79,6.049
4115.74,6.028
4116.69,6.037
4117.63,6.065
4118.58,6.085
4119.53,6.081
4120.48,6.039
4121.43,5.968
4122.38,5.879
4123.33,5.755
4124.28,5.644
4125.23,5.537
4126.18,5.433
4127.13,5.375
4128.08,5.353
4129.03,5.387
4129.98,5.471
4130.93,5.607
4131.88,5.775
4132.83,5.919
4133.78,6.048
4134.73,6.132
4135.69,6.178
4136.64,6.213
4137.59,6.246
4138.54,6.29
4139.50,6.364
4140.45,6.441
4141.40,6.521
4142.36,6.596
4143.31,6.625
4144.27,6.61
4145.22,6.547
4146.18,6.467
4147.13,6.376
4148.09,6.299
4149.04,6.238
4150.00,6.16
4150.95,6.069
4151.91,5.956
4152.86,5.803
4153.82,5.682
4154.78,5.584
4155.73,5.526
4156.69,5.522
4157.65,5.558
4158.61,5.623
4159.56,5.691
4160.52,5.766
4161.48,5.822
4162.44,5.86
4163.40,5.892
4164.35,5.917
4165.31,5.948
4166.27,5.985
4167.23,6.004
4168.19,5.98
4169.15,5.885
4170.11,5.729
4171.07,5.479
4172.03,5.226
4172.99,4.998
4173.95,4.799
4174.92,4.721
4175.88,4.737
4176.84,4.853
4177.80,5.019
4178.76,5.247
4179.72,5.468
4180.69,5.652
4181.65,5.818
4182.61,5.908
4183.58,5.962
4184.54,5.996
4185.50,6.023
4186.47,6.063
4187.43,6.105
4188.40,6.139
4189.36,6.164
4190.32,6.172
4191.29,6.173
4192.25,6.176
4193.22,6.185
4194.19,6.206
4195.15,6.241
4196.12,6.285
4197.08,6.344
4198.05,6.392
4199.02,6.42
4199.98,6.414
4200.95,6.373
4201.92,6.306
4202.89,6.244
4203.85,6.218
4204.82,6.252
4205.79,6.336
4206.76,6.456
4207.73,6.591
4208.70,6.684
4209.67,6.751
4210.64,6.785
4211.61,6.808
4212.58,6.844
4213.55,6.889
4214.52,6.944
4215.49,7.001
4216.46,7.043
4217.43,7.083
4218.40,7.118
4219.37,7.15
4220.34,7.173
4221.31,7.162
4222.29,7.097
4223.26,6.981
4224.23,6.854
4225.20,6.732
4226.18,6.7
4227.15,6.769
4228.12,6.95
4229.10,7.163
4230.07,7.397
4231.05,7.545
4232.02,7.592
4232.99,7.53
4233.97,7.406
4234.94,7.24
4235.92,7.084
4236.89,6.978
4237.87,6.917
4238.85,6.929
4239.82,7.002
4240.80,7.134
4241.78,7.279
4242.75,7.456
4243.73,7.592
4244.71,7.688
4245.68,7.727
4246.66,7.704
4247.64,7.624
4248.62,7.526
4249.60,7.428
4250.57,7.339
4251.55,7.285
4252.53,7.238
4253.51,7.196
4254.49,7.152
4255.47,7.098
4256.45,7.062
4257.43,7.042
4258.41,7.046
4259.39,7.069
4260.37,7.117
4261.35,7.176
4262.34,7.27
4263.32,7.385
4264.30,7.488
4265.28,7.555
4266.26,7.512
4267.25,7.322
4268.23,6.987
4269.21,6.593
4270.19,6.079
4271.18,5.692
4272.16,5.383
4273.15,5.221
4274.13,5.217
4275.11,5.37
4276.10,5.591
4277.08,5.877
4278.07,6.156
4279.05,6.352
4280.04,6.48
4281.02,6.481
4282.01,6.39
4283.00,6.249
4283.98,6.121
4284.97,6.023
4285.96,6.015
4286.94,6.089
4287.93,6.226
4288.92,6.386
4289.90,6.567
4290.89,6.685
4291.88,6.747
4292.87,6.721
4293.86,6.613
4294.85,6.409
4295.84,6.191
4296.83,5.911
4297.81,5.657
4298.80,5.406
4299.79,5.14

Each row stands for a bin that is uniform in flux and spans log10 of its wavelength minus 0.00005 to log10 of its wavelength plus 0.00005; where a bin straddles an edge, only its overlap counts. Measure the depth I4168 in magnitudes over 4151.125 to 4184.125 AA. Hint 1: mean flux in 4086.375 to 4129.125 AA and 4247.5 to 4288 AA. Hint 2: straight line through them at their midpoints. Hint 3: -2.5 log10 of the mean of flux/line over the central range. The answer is 0.14 mag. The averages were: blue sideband 6.2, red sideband 6.65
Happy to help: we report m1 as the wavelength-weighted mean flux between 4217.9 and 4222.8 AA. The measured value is 7.14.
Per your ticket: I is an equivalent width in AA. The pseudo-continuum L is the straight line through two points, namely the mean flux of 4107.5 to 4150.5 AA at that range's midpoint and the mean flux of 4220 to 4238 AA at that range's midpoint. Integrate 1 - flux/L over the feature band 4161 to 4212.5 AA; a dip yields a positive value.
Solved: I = 5.5 AA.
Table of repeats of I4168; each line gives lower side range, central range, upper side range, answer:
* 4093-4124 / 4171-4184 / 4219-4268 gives 0.270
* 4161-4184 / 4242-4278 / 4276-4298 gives -0.136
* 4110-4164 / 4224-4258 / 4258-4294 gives -0.144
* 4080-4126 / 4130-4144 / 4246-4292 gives 0.029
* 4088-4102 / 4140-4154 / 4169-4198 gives -0.042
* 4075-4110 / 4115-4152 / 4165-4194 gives 0.002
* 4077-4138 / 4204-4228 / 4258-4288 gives -0.080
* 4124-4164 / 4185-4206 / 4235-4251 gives 0.074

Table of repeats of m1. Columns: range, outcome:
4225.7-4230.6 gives 7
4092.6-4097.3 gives 6.69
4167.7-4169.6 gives 5.93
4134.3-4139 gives 6.21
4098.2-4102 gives 6.23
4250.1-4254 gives 7.26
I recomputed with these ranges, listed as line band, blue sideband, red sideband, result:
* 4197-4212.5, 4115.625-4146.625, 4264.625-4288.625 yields -0.9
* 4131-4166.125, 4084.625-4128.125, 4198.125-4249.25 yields 2.4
